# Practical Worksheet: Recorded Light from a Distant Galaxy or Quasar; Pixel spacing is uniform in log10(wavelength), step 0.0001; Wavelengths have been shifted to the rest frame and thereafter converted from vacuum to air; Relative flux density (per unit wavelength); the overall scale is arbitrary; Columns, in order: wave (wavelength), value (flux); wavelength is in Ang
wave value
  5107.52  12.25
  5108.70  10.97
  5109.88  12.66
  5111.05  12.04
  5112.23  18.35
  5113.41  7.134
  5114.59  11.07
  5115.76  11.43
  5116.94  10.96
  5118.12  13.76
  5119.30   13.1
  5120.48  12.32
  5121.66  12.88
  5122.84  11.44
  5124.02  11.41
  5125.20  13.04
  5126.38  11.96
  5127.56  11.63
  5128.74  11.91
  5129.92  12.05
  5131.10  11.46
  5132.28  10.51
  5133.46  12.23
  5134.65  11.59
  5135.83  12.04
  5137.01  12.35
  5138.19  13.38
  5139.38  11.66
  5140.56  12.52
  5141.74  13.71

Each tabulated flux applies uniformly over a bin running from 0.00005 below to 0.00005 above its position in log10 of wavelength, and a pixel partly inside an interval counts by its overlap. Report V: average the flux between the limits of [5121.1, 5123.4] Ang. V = 12.2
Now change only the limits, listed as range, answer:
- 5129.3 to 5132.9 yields 11.4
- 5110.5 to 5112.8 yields 15.2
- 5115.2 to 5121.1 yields 12.3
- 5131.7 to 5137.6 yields 11.7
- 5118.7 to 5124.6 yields 12.2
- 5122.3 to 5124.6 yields 11.4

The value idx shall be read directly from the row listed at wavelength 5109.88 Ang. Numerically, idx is 12.66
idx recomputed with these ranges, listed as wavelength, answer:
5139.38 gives 11.66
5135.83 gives 12.04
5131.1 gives 11.46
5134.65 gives 11.59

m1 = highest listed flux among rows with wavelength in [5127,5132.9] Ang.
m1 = 12.05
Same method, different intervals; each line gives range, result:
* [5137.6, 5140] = 13.38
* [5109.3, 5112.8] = 18.35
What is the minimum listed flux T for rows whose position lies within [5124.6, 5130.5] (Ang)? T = 11.63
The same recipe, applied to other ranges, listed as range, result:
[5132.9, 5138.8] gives 11.59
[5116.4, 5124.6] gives 10.96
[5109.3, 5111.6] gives 12.04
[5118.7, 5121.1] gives 12.32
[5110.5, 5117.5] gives 7.134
